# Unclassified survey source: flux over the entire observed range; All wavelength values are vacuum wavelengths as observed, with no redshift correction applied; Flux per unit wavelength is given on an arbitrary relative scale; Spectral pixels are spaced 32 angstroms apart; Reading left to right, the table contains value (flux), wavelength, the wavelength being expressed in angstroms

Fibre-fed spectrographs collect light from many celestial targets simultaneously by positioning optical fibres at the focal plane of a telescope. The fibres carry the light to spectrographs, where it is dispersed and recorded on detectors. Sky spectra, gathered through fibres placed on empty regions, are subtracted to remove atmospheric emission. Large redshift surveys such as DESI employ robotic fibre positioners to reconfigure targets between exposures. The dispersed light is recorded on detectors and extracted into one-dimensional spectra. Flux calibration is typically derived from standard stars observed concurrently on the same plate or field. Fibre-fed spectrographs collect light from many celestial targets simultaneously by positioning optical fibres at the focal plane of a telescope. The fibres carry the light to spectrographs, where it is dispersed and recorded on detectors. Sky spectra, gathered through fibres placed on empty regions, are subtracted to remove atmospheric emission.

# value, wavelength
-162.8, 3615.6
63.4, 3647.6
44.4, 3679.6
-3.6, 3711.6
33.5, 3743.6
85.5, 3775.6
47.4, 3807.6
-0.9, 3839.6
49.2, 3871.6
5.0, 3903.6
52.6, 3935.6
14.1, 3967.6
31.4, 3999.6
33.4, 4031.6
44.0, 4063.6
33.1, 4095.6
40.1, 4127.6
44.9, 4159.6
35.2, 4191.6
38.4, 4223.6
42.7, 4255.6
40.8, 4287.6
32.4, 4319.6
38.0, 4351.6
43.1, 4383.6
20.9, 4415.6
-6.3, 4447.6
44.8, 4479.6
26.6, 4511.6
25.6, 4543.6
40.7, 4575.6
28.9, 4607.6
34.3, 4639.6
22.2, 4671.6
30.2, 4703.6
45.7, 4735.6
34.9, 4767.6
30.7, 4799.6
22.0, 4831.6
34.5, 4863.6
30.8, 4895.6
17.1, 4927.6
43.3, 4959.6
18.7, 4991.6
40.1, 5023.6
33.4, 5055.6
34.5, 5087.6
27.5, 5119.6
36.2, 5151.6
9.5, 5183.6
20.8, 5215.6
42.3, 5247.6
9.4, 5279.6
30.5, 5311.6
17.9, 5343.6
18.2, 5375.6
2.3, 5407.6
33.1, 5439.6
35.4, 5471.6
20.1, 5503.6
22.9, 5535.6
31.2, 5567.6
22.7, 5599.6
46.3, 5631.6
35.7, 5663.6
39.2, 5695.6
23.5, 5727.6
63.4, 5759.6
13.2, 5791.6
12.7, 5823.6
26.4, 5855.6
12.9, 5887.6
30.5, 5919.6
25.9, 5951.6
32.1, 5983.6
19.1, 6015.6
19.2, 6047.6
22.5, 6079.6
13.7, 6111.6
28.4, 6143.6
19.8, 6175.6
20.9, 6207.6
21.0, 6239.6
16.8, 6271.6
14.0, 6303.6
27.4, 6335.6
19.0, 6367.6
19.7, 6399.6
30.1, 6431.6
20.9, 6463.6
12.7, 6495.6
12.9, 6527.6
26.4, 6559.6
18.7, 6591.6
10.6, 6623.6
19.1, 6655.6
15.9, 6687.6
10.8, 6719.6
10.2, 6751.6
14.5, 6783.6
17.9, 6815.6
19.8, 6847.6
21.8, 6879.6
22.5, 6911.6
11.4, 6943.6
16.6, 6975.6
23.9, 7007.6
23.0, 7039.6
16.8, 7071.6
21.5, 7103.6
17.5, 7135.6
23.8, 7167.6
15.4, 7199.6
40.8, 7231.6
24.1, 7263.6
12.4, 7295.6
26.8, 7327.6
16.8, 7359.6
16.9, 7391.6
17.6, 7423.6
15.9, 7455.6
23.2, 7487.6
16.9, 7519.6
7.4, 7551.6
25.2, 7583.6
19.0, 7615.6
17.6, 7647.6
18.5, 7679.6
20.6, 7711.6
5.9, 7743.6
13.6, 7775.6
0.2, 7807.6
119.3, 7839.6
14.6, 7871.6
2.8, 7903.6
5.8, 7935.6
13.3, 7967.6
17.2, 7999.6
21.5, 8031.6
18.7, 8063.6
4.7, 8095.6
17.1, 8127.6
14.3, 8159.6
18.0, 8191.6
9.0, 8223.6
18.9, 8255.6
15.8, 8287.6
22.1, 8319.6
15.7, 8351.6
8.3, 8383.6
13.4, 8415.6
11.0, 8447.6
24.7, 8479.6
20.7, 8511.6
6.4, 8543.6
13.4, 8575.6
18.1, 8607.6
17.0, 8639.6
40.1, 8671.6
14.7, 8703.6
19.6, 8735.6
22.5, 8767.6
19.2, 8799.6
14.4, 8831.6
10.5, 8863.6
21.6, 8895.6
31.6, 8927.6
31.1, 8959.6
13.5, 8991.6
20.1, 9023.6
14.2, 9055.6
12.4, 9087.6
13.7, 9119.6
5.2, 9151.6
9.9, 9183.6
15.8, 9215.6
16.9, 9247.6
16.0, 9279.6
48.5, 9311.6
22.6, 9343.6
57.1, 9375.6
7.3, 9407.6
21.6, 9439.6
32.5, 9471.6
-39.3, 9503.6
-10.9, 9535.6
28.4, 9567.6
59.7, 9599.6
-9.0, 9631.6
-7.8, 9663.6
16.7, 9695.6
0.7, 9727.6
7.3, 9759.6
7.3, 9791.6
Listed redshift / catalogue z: 0.562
